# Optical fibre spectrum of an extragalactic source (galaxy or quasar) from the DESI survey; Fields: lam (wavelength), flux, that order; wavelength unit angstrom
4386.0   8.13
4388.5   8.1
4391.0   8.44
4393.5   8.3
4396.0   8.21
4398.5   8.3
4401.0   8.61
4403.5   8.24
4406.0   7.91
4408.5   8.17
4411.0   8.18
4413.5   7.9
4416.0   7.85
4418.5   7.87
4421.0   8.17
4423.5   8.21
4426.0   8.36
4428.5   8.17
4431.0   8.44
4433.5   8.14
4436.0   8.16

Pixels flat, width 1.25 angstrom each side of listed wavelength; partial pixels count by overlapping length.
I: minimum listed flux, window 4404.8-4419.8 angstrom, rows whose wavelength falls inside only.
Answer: 7.85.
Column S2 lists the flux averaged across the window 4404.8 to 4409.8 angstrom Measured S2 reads 8.04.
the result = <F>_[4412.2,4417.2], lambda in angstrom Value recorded 7.88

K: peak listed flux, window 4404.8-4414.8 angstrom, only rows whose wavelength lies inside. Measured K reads 8.18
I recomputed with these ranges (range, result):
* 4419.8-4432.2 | 8.17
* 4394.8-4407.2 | 7.91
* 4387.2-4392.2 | 8.1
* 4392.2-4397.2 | 8.21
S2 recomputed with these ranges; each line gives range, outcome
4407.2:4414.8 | 8.08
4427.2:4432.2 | 8.3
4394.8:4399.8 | 8.26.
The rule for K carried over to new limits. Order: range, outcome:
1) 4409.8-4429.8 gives 8.36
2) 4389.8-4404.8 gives 8.61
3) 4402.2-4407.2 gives 8.24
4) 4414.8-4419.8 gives 7.87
